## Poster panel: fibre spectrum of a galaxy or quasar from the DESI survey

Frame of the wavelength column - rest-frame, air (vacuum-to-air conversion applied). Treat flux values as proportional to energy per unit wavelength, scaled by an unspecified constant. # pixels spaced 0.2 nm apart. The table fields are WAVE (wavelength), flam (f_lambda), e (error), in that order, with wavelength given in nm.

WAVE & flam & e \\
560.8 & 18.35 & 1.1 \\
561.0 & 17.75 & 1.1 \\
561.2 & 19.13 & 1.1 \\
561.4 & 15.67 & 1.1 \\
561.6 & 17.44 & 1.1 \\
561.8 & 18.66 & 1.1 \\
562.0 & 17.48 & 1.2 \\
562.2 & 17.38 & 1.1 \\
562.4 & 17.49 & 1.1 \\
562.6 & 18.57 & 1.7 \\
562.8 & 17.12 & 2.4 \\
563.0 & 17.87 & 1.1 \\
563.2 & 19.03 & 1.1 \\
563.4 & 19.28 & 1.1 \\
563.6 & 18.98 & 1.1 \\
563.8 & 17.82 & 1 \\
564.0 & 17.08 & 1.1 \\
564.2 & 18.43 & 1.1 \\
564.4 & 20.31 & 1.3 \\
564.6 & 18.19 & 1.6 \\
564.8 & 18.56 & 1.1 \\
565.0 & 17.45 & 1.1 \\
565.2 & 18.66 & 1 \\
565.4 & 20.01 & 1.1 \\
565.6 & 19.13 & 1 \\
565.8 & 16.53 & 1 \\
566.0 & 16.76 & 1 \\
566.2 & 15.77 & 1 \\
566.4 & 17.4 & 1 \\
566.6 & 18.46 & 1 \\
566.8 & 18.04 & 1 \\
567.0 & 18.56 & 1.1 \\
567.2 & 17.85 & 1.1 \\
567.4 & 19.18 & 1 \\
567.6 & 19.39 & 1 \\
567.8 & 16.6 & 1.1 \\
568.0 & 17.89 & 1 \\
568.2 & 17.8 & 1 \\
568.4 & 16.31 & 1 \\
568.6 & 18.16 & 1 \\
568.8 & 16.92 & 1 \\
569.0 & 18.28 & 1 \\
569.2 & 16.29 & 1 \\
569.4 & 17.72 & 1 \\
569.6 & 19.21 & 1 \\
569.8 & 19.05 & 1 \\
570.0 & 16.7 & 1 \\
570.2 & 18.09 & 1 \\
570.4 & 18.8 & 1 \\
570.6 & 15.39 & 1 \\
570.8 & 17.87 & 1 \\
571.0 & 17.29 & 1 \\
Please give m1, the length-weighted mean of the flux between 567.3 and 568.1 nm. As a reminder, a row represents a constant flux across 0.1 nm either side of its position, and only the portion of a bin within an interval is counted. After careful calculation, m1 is 18.3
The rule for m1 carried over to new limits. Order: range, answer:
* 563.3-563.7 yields 19.1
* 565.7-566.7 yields 17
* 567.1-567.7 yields 18.8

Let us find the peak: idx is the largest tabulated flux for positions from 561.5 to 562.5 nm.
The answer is 18.66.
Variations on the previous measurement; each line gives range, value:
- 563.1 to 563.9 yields 19.28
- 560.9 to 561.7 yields 19.13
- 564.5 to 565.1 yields 18.56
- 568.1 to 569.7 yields 19.21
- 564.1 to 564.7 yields 20.31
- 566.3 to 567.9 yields 19.39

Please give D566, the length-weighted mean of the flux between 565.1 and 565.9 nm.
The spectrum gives 18.6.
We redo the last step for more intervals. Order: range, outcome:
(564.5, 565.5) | 18.6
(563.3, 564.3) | 18.3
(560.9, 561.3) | 18.4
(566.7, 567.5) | 18.4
